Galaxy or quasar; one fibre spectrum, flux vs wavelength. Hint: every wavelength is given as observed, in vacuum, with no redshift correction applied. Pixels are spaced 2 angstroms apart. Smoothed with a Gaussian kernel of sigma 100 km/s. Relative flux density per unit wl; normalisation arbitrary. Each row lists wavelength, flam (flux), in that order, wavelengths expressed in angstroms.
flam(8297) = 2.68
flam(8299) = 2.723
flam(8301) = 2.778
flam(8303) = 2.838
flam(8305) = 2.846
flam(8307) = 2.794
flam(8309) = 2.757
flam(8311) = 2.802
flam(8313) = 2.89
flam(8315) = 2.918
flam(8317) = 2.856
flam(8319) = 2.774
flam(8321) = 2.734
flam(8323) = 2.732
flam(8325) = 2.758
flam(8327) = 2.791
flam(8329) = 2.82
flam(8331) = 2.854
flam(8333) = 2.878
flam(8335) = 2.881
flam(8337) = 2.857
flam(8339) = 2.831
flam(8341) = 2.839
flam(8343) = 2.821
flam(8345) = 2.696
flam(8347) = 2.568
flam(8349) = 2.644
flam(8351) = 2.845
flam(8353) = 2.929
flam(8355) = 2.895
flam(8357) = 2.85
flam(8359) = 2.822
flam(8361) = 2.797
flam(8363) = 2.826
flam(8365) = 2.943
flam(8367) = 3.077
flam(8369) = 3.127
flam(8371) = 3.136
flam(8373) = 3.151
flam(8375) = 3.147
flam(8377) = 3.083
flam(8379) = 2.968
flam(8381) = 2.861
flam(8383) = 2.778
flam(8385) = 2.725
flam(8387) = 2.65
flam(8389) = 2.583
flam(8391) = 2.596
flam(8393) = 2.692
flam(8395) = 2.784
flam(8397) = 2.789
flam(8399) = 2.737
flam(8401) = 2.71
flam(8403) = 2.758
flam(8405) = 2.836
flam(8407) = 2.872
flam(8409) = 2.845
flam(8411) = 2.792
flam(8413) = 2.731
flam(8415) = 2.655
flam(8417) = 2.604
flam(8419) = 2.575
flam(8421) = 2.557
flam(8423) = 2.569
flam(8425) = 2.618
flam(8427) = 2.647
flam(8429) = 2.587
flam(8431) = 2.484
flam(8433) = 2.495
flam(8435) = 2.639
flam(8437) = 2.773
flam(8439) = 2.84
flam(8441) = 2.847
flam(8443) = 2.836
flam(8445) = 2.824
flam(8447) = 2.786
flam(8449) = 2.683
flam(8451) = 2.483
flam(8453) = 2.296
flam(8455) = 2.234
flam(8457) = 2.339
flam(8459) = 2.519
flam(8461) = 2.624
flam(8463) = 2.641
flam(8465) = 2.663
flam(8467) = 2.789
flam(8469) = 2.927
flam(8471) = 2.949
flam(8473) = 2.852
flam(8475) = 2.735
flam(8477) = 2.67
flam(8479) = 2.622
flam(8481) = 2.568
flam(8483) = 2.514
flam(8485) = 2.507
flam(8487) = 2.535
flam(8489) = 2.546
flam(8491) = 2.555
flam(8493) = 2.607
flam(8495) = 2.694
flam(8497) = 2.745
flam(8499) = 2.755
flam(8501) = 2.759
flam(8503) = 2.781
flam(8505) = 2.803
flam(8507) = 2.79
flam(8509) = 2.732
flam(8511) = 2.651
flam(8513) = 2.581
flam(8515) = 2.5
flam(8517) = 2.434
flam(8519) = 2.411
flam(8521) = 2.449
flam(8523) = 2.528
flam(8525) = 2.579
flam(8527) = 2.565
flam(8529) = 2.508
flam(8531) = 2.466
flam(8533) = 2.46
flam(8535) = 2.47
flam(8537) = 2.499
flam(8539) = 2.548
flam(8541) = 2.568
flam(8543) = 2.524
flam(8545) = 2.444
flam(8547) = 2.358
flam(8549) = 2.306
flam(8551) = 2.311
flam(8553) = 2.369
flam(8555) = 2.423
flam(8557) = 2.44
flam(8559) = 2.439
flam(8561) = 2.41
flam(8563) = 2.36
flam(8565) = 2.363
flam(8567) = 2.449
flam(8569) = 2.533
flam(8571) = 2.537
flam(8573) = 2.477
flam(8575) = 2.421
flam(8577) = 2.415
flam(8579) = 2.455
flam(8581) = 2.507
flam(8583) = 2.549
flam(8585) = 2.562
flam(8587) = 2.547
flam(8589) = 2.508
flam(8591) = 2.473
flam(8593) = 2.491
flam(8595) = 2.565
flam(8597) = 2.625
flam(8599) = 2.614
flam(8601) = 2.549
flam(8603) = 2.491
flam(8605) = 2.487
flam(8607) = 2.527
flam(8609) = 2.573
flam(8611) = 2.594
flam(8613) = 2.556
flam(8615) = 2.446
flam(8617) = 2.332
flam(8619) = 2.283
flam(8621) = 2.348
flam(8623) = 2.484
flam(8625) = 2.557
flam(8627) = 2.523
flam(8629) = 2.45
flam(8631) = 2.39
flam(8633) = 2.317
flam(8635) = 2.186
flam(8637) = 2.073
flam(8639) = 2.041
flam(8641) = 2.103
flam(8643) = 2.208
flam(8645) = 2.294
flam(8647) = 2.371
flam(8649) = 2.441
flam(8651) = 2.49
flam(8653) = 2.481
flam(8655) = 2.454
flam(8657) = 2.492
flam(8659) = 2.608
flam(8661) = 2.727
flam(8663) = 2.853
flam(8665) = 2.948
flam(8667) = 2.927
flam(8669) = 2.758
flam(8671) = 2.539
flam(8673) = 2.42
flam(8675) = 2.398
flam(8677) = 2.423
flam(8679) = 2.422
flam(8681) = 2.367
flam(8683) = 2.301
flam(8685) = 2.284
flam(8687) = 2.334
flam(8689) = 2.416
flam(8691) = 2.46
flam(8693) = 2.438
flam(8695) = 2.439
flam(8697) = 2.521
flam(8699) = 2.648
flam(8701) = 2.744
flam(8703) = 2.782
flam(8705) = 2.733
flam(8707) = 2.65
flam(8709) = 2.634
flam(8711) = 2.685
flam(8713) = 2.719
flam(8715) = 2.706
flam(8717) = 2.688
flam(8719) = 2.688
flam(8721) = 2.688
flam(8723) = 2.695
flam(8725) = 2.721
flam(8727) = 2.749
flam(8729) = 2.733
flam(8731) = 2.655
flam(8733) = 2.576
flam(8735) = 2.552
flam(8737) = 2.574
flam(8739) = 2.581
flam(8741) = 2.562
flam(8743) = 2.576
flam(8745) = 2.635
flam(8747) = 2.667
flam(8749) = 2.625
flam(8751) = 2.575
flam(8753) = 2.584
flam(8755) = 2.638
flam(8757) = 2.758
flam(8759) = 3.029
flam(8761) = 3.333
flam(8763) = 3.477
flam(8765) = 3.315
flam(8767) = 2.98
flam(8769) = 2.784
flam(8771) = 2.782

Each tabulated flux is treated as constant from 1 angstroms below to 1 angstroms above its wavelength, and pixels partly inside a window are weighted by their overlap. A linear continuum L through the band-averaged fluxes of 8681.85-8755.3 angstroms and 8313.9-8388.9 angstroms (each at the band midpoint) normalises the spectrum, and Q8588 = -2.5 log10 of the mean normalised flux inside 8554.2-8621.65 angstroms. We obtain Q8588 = 0.09 mag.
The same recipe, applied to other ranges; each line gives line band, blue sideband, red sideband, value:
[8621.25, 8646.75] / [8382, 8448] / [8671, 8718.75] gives 0.12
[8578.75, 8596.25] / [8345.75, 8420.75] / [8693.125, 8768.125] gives 0.10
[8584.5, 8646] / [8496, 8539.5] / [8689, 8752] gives 0.08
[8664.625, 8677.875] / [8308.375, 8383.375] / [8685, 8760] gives 0.02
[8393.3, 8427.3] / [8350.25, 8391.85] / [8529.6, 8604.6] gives 0.04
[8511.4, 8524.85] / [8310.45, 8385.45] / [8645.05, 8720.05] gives 0.09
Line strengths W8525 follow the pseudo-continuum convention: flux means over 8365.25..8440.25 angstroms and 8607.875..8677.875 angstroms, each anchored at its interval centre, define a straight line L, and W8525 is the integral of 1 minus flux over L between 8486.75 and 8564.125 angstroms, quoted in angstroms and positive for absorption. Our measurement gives 2.29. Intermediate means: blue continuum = 2.77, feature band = 2.54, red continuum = 2.46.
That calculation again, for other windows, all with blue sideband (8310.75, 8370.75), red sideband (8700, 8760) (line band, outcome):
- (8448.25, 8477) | 1.67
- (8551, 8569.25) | 2.23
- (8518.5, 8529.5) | 1.00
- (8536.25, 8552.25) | 1.80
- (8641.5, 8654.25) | 1.59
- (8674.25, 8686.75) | 1.54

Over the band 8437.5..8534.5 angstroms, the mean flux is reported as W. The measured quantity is 2.63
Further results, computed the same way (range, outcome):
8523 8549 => 2.49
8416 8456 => 2.62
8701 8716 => 2.7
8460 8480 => 2.75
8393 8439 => 2.69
